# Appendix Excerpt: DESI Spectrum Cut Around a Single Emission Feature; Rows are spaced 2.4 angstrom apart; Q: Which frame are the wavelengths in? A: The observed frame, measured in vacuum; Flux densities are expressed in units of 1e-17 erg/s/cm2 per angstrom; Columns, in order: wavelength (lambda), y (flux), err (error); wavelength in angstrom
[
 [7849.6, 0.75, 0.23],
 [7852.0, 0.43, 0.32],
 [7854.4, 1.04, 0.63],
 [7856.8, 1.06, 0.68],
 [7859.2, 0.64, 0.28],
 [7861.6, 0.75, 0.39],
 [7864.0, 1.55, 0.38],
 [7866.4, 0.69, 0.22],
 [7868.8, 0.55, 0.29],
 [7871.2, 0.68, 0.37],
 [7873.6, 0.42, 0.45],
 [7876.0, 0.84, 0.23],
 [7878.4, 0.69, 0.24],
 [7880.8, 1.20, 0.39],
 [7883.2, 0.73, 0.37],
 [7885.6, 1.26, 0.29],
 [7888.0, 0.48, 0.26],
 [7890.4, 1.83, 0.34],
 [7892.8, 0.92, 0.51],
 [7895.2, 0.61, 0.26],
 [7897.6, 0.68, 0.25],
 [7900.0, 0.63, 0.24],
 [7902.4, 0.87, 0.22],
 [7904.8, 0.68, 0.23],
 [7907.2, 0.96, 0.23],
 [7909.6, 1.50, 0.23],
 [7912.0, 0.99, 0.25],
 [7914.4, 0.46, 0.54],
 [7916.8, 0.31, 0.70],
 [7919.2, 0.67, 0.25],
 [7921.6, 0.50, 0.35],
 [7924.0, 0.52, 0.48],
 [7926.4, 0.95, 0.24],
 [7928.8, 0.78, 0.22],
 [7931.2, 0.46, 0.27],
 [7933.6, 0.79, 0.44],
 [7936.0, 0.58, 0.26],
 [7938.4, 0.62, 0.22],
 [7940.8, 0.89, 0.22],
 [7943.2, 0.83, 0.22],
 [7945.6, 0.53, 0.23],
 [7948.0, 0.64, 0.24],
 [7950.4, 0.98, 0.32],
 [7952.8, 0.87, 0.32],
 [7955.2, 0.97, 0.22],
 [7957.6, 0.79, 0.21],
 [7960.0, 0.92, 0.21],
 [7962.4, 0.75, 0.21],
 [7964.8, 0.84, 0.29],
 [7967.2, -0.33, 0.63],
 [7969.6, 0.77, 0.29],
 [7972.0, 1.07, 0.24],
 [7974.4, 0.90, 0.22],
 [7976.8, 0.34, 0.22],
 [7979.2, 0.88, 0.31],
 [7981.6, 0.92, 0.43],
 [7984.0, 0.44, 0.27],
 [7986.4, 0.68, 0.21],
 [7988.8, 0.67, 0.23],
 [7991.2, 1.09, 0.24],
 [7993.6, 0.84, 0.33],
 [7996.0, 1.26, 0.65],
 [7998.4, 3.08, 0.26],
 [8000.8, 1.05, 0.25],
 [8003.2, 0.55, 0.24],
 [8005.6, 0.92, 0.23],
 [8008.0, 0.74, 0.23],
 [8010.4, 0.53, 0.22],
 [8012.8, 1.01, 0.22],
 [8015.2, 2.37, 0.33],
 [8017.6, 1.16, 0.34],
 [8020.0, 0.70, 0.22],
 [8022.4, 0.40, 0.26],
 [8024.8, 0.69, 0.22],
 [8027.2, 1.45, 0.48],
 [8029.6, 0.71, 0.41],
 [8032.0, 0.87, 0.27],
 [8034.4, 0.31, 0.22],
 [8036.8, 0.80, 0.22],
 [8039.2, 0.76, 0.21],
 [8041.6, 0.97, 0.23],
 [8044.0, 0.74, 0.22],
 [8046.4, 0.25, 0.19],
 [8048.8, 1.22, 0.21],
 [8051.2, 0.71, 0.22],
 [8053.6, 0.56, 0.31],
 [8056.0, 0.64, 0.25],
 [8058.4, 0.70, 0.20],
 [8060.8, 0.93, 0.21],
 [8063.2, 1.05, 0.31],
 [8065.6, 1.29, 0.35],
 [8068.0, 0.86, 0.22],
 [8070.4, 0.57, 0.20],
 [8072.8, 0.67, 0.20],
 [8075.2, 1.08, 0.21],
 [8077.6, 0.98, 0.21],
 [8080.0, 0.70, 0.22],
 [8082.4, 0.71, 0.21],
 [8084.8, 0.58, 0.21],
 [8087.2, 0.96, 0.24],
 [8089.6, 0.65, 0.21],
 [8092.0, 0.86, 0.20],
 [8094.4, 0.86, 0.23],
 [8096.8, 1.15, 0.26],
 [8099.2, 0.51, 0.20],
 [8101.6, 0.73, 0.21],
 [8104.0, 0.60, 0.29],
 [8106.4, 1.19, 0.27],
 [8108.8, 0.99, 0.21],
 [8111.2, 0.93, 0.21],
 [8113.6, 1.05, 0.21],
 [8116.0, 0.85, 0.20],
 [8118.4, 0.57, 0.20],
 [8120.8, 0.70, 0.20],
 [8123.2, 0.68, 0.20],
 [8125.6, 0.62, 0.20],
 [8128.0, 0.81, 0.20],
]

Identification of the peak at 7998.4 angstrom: [S II]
